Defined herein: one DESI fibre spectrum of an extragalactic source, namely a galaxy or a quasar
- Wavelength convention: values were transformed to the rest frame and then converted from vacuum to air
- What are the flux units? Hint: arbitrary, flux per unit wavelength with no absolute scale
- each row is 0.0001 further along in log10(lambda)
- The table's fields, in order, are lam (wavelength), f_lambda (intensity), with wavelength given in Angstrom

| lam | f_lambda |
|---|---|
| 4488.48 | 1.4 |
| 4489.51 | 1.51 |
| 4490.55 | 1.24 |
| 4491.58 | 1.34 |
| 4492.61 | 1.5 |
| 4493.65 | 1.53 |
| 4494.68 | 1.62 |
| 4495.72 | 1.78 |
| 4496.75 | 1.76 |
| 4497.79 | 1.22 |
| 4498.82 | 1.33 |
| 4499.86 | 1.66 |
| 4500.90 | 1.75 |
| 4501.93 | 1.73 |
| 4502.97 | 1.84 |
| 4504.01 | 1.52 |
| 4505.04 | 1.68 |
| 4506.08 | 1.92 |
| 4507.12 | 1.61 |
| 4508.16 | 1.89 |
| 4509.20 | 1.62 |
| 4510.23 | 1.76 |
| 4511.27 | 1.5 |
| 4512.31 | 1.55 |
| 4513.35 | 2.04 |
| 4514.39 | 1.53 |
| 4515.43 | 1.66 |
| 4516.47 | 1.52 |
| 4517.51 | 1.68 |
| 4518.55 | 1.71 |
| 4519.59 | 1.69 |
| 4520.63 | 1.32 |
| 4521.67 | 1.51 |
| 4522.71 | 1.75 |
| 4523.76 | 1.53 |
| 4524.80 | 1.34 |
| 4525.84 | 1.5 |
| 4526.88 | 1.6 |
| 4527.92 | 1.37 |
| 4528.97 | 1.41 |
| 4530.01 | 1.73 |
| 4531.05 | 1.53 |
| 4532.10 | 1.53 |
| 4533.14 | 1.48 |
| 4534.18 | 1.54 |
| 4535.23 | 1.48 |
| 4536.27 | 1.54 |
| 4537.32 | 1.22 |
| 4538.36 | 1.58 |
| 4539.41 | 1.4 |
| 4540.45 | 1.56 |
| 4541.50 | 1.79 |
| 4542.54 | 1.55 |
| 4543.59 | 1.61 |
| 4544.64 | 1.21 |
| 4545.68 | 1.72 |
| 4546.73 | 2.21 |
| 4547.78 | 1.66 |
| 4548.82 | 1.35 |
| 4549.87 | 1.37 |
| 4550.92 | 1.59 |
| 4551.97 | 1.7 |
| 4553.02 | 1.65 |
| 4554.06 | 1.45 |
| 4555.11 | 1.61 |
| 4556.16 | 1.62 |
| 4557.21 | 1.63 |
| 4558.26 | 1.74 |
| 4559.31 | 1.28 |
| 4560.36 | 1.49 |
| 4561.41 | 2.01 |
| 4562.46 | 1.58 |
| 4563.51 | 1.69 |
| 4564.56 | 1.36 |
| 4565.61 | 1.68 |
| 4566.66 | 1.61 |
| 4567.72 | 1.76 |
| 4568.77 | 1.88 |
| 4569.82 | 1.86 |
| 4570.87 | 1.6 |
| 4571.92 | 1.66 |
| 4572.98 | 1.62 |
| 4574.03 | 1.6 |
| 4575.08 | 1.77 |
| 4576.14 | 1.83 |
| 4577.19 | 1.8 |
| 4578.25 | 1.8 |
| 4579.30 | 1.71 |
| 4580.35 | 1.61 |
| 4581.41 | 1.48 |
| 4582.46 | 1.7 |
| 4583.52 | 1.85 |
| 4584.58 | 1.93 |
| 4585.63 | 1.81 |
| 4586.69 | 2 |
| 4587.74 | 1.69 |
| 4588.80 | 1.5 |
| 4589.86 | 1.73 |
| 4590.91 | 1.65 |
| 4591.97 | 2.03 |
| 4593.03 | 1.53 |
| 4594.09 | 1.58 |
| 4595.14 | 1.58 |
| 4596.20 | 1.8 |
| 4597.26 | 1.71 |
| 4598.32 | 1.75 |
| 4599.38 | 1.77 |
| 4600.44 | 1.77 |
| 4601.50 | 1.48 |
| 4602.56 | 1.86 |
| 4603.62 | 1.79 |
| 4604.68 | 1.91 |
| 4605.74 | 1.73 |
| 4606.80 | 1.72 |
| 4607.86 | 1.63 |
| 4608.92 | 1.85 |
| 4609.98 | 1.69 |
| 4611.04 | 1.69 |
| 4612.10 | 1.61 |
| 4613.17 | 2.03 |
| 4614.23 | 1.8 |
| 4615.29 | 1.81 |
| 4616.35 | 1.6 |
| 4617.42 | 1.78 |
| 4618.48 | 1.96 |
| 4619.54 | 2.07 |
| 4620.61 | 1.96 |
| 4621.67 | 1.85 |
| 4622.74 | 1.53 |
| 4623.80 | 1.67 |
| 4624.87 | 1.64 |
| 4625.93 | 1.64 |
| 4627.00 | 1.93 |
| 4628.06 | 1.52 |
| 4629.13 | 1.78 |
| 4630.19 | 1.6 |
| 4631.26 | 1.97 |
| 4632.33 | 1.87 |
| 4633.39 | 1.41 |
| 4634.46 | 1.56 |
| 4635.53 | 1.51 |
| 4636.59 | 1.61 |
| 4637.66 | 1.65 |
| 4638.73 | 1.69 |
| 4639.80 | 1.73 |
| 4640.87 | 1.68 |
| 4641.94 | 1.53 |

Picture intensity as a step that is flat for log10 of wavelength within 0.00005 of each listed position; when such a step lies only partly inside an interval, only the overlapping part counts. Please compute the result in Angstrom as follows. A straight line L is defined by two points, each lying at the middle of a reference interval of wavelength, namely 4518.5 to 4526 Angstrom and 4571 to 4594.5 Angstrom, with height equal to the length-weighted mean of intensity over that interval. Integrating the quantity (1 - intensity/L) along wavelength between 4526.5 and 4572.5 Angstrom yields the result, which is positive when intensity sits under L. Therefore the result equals 0.9 Angstrom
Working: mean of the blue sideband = 1.54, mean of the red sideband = 1.72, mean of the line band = 1.59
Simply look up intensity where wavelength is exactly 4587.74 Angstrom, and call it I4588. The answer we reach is 1.69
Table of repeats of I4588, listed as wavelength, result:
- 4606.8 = 1.72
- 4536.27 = 1.54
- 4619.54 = 2.07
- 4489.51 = 1.51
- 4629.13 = 1.78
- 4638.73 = 1.69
